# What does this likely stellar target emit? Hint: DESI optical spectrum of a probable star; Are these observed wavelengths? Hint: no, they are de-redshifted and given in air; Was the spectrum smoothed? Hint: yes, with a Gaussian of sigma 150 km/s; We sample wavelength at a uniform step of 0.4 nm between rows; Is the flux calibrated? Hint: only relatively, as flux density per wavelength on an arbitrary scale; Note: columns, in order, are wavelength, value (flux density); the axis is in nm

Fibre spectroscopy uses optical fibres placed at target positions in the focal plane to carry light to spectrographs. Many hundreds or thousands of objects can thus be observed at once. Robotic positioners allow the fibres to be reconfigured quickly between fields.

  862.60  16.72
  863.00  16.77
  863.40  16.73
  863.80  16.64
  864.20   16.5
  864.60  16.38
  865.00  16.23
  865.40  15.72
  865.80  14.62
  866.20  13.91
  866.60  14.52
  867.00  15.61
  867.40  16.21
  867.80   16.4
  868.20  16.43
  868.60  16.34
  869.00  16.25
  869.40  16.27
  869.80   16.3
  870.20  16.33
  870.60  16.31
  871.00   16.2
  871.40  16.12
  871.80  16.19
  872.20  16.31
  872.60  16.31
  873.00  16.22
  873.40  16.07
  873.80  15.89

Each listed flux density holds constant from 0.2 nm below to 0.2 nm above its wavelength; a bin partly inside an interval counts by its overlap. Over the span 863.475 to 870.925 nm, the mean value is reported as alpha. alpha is 16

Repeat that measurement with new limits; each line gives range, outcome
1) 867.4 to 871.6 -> 16.3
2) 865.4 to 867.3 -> 14.9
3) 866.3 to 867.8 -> 15.5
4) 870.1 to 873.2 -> 16.2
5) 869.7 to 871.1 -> 16.3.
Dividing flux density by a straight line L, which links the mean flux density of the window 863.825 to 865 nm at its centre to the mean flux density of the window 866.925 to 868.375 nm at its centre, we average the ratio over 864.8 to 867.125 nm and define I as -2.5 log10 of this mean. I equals 0.09 mag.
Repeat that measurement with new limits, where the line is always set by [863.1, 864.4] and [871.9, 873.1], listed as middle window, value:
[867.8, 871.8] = 0.01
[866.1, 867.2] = 0.12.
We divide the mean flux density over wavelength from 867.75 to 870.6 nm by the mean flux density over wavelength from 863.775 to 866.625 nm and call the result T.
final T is 1.05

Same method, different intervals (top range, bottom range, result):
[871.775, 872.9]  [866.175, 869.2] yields 1.03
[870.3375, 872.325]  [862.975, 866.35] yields 1.02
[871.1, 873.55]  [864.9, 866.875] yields 1.08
